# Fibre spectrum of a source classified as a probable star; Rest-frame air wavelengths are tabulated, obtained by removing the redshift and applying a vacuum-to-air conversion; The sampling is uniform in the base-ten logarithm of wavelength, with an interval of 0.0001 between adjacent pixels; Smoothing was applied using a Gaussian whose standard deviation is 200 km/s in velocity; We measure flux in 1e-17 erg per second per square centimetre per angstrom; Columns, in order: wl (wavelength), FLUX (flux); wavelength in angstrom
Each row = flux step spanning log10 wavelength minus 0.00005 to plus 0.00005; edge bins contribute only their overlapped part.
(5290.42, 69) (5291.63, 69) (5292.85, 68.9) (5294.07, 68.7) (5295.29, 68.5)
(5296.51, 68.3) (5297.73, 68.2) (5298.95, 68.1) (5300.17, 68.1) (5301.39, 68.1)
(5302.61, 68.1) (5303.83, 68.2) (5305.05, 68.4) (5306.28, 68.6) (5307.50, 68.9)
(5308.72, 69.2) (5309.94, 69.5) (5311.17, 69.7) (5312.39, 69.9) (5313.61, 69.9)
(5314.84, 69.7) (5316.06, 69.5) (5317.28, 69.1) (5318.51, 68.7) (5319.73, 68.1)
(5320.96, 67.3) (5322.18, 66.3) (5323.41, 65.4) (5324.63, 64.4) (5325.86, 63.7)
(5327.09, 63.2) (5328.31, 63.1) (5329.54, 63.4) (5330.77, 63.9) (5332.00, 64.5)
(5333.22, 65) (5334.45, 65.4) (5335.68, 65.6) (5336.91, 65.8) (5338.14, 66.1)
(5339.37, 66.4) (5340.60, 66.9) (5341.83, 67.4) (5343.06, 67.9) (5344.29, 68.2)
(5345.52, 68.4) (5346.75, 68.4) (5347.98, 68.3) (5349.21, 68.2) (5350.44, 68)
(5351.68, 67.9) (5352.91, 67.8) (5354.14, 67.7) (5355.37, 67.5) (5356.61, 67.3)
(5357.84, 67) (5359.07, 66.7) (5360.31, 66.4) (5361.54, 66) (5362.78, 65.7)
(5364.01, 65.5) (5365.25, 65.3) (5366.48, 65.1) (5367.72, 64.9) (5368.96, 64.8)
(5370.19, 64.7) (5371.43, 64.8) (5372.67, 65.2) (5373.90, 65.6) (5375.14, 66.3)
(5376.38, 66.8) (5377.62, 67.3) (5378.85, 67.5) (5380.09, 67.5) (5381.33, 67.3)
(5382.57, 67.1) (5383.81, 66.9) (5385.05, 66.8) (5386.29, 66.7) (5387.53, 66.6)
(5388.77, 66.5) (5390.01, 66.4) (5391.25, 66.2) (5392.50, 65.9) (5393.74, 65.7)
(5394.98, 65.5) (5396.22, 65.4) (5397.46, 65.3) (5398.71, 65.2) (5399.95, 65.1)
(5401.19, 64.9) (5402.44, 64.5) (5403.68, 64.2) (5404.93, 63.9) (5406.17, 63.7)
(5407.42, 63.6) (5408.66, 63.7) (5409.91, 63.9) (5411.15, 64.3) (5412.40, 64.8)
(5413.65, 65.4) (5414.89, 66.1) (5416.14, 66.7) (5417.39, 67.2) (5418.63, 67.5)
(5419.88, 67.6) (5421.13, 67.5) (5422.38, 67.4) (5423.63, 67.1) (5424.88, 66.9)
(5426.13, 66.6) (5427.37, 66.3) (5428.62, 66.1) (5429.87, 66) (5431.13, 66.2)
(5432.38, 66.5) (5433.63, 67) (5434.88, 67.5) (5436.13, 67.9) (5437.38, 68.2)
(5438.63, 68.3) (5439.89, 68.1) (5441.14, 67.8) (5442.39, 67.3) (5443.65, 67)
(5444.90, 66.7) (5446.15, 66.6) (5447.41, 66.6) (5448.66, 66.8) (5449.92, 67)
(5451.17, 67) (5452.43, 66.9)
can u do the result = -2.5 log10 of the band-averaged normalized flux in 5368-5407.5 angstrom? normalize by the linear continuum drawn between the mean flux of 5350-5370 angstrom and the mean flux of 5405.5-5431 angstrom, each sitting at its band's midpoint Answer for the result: 0.007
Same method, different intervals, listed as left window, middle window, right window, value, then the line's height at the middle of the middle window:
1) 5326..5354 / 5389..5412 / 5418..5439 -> 0.03 mag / 66.9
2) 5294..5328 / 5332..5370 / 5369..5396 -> 0.01 mag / 67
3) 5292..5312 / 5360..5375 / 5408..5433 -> 0.03 mag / 67.3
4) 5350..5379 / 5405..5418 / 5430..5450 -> 0.03 mag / 66.8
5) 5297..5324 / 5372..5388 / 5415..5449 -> 0.02 mag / 67.7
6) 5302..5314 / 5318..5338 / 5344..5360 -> 0.05 mag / 68.5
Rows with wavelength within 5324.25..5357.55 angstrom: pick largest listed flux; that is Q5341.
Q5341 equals 68.4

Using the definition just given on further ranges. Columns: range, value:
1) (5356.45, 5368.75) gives 67.3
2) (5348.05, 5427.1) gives 68.2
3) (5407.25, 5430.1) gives 67.6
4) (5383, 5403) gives 66.9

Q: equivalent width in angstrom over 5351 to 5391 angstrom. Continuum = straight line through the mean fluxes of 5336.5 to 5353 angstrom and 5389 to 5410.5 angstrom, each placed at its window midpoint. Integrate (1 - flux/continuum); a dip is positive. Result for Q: -0.08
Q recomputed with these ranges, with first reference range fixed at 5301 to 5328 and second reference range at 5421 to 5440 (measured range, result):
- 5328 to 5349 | 0.45 angstrom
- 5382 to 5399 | 0.29 angstrom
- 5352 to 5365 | 0.16 angstrom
